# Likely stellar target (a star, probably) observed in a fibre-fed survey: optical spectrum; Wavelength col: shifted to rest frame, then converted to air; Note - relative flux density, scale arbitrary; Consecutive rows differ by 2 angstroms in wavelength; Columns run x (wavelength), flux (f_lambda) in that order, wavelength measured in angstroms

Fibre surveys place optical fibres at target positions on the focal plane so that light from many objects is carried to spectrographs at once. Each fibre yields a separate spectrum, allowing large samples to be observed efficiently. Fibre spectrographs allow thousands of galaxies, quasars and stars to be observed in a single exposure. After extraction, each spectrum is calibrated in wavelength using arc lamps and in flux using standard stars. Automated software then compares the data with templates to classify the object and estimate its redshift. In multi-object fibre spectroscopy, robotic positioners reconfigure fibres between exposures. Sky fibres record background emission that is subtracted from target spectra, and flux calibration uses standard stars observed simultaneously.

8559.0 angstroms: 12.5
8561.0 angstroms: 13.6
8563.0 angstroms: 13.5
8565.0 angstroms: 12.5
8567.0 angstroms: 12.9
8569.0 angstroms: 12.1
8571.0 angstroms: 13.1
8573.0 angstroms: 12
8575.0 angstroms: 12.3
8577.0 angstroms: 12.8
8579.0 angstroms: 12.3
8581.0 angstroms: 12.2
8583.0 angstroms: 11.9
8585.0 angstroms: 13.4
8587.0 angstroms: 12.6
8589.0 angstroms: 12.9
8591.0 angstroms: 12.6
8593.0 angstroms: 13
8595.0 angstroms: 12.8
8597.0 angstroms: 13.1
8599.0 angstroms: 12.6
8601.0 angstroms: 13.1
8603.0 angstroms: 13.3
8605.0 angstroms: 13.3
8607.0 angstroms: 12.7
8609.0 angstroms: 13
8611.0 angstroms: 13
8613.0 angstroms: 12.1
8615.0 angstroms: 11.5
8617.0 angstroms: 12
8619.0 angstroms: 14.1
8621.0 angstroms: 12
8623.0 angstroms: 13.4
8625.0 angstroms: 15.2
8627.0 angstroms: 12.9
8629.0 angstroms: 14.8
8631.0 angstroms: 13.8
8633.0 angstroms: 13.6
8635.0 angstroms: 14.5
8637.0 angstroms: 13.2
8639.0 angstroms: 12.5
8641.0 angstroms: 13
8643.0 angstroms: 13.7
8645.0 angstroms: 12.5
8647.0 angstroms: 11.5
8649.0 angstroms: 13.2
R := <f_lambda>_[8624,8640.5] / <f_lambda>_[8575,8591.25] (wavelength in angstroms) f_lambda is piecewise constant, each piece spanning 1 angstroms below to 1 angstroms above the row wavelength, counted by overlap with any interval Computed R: 1.10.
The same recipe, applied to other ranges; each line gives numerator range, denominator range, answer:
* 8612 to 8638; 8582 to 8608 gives 1.03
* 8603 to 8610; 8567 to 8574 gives 1.05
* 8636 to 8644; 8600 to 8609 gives 1.00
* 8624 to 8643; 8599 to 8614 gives 1.06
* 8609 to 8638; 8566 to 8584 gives 1.07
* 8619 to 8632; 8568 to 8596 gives 1.09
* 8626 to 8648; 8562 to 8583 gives 1.06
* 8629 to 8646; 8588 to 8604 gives 1.04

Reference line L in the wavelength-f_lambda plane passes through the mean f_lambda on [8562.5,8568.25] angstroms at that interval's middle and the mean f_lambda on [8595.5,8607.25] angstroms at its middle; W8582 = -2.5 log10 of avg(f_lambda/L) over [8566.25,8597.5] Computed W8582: 0.03 mag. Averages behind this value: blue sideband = 12.9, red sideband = 13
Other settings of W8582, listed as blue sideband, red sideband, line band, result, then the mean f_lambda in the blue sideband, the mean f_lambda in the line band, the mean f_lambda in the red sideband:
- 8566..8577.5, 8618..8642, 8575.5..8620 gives 0.02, 12.5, 12.7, 13.6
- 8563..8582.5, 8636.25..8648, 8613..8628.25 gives -0.03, 12.5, 13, 12.7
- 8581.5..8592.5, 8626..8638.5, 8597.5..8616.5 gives 0.04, 12.7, 12.7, 13.7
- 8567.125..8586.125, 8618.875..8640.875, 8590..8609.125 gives 0.00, 12.5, 12.9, 13.6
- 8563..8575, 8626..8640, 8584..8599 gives 0.00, 12.6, 12.9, 13.6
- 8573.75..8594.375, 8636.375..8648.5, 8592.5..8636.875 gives -0.04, 12.6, 13.2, 12.7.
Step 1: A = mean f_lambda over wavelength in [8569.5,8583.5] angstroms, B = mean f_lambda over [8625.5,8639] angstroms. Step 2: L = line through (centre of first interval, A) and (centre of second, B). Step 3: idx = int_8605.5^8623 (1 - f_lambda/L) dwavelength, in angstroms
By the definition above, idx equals 0.9 angstroms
